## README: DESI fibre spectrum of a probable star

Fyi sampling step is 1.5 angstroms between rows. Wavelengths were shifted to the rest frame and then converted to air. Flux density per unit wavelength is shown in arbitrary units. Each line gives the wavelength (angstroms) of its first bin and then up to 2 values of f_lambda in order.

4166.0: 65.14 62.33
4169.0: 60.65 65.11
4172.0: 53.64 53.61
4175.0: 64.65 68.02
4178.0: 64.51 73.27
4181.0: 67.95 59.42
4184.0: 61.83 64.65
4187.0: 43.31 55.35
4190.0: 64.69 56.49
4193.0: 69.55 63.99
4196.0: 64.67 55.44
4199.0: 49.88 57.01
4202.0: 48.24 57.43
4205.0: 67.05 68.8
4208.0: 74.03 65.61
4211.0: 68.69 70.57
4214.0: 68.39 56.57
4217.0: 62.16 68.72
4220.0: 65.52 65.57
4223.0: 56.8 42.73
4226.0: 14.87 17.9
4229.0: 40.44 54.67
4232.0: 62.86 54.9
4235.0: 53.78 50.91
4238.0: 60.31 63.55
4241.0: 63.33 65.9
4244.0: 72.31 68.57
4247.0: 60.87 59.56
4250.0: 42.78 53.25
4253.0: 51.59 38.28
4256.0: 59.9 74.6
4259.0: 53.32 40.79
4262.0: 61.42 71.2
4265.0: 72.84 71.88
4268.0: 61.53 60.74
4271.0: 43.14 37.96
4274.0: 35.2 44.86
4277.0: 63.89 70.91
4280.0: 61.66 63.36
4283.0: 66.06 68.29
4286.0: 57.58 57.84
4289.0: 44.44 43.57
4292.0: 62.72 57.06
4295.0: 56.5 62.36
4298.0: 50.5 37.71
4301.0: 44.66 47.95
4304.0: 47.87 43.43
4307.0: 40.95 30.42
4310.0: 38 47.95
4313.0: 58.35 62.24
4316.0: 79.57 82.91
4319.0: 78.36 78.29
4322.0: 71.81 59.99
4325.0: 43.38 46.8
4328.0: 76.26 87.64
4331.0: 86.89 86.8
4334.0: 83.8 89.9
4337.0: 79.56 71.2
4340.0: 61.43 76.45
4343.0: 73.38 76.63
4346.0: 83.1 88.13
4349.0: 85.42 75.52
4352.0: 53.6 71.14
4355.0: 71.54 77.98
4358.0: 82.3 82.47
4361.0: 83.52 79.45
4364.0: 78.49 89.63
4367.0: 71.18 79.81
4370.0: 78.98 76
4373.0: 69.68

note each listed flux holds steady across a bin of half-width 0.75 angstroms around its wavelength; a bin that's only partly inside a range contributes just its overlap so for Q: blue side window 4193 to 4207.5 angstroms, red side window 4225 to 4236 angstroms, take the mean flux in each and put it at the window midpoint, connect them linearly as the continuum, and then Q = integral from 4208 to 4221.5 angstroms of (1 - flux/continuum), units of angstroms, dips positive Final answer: -3.8 angstroms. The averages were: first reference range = 60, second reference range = 43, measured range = 66.2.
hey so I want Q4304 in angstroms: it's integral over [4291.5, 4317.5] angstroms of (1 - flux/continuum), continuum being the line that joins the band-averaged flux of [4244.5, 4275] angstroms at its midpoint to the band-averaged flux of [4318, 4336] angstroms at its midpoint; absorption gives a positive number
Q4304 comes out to 6.2 angstroms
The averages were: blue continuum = 56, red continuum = 74.1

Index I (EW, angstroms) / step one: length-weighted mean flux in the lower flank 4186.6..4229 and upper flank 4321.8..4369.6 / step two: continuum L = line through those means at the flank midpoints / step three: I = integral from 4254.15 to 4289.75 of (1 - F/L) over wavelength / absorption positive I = 4.5 angstroms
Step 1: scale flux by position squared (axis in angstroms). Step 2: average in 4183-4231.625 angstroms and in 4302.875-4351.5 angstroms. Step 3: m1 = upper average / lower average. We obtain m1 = 1.26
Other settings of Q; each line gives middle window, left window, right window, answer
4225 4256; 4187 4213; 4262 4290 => 3.75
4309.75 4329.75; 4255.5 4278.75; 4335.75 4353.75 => 1.23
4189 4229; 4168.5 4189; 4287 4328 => 1.11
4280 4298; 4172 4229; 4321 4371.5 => 2.93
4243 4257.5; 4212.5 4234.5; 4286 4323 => -1.01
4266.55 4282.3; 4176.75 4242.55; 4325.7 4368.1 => 2.90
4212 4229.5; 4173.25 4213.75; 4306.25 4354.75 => 3.10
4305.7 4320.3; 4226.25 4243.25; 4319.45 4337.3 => 2.68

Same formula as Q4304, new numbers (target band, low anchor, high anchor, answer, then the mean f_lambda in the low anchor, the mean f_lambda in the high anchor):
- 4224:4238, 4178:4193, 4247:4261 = 2.8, 61.4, 53.3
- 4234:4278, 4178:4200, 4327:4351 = 7.6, 60.8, 79.8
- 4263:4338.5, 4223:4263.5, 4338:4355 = 5.4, 53.6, 74.1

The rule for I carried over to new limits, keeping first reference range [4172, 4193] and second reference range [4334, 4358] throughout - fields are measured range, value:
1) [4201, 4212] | -0.1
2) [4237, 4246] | 0.2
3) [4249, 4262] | 3.0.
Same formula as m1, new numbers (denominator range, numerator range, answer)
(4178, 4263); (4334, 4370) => 1.42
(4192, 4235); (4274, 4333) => 1.07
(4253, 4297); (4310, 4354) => 1.30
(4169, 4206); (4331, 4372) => 1.40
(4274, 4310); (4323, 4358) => 1.45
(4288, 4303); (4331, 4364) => 1.57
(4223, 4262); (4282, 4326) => 1.08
